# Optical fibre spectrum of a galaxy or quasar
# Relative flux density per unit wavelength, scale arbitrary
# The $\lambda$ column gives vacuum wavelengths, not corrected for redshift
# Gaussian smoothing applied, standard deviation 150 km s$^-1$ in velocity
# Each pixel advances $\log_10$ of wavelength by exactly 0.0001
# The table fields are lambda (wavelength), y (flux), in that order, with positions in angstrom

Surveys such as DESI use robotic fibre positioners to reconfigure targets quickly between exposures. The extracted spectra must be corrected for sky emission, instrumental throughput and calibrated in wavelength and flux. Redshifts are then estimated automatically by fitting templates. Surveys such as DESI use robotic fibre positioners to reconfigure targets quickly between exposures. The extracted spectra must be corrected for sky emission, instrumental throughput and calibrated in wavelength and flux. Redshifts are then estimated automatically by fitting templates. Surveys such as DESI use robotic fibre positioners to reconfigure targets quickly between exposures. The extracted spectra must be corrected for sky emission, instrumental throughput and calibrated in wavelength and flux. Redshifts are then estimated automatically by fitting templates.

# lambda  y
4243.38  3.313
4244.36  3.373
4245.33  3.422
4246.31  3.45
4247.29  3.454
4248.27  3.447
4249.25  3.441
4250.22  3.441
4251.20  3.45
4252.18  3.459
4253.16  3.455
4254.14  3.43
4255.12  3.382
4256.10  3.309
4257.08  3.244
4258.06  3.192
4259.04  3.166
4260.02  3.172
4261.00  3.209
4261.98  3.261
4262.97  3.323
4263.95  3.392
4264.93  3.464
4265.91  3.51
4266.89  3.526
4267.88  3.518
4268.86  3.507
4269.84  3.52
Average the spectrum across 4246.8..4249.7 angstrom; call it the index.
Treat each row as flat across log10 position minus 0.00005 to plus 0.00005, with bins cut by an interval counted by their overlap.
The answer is 3.44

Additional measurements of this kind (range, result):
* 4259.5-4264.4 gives 3.27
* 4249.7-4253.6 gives 3.46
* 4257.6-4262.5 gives 3.2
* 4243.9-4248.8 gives 3.43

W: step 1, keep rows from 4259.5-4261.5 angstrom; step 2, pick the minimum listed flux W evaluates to 3.172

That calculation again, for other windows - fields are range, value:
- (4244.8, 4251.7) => 3.422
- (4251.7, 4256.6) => 3.309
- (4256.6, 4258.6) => 3.192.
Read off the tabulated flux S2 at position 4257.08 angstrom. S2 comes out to 3.244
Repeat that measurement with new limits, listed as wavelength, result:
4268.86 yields 3.507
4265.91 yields 3.51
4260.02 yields 3.172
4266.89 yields 3.526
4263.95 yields 3.392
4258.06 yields 3.192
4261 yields 3.209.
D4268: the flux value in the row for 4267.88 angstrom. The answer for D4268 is 3.518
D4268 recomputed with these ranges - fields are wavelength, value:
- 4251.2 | 3.45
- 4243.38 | 3.313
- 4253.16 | 3.455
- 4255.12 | 3.382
